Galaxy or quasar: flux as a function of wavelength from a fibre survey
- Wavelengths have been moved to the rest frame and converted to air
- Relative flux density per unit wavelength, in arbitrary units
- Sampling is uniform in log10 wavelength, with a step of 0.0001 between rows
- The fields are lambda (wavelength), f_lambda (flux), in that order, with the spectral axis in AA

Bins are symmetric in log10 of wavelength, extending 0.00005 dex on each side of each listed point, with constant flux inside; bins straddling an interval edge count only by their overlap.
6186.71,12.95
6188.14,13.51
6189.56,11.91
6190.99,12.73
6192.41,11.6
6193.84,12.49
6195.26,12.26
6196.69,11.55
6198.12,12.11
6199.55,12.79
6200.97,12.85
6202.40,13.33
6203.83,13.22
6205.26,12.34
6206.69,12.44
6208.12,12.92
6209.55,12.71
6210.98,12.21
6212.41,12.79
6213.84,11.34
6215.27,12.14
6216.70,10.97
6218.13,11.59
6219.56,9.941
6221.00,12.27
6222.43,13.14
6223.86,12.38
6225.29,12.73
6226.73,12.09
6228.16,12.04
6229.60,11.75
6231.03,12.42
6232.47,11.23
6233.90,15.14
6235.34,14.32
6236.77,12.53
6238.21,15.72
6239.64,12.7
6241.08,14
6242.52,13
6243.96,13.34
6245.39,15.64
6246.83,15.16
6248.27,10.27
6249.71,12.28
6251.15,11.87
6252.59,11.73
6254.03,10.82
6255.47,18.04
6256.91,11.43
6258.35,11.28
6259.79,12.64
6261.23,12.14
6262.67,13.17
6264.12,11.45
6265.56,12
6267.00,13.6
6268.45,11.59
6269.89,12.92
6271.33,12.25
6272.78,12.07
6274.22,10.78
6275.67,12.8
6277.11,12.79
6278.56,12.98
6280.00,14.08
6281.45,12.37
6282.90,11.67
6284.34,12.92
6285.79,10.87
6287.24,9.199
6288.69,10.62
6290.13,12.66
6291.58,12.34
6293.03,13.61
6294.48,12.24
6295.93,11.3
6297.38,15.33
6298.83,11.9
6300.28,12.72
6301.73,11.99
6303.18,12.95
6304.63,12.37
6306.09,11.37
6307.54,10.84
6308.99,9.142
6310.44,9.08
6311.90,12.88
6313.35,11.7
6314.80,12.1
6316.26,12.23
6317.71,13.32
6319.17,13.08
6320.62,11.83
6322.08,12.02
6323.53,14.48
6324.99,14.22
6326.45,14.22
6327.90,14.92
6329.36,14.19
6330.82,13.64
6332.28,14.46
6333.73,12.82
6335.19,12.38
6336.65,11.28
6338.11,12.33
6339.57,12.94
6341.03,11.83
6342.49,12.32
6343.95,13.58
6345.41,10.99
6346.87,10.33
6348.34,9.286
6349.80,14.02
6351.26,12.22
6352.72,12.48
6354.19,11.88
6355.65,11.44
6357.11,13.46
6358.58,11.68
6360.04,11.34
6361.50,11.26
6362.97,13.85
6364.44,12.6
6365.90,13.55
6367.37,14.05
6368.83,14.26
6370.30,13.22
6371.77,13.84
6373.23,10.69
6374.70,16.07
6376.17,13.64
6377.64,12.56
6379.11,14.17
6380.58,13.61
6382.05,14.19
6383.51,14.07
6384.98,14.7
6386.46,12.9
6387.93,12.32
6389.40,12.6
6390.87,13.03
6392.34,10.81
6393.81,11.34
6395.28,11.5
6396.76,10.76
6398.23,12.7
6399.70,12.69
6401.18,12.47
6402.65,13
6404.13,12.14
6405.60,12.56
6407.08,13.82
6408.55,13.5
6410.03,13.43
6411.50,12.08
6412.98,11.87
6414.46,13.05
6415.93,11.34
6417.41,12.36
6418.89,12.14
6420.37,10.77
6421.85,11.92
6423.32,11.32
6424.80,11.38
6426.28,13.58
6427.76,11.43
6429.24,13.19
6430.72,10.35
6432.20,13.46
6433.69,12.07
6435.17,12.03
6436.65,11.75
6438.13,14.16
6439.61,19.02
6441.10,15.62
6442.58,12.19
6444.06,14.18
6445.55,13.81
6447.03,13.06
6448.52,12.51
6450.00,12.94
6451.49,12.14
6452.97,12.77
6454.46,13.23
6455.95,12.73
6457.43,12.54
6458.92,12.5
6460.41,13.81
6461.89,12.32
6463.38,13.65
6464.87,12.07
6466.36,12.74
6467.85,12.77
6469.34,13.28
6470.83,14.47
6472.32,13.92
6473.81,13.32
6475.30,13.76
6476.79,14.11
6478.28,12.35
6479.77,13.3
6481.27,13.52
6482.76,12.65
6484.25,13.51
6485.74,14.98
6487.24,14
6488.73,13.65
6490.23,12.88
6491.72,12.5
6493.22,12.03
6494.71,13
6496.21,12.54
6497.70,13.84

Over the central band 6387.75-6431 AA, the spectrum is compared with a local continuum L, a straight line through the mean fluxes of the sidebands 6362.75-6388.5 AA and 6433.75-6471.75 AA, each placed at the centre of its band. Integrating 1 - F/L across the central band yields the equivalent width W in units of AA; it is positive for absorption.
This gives 4.0 AA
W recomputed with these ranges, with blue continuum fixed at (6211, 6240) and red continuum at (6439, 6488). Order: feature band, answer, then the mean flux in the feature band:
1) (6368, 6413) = 0.7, 12.9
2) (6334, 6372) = 1.7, 12.4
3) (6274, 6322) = 2.6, 12.1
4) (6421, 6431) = 1.0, 11.9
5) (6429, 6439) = 0.6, 12.5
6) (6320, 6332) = -0.8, 13.7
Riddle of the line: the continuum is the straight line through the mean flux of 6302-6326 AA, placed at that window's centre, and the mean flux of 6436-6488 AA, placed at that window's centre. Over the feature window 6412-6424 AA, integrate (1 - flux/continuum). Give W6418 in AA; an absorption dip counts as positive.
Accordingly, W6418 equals 1.1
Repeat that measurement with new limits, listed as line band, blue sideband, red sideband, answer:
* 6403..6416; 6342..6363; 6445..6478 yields -0.2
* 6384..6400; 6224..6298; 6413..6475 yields 0.6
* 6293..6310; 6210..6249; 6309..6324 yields 0.2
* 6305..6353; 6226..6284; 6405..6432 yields 0.6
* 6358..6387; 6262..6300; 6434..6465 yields -1.1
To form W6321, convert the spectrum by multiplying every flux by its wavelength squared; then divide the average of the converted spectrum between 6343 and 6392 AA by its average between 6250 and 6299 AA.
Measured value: 1.1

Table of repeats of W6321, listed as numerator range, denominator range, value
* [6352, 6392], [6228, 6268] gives 1.05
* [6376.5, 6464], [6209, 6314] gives 1.09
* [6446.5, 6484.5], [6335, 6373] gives 1.09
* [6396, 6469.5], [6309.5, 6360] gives 1.05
